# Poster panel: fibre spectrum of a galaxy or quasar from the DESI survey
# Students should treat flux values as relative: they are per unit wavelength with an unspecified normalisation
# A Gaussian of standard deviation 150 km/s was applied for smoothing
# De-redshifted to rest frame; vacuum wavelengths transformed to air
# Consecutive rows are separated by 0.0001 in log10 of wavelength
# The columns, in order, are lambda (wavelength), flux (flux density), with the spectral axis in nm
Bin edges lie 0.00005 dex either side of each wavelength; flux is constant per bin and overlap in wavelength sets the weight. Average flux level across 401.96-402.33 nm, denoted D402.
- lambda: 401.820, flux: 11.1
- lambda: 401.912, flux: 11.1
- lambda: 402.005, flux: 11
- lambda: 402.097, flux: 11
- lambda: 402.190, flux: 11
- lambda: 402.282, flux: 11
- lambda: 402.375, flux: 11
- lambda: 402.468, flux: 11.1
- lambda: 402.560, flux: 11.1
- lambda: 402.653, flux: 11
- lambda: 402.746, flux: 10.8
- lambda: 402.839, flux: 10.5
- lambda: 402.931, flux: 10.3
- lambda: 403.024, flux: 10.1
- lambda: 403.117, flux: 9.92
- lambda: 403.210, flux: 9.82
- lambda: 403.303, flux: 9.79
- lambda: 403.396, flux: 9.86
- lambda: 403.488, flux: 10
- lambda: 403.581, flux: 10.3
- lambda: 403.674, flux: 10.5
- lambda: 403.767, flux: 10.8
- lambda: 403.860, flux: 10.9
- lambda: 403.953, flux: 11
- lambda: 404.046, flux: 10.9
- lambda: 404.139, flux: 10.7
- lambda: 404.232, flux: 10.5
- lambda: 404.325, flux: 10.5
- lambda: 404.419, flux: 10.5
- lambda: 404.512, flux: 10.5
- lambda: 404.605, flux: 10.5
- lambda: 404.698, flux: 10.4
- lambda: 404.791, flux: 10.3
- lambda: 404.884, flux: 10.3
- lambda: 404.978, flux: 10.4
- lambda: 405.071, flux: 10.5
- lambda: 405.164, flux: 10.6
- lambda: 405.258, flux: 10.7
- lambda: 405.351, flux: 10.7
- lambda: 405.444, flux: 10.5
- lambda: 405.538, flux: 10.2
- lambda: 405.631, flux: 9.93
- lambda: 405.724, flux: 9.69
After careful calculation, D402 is 11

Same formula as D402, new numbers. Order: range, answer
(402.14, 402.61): 11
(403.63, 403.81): 10.6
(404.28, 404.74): 10.5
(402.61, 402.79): 10.9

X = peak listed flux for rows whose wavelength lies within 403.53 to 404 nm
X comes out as 11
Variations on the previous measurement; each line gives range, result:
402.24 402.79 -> 11.1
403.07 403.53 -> 10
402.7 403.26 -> 10.8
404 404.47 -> 10.9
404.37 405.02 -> 10.5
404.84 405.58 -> 10.7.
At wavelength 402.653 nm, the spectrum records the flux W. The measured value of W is 11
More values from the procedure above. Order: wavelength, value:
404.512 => 10.5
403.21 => 9.82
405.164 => 10.6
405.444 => 10.5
